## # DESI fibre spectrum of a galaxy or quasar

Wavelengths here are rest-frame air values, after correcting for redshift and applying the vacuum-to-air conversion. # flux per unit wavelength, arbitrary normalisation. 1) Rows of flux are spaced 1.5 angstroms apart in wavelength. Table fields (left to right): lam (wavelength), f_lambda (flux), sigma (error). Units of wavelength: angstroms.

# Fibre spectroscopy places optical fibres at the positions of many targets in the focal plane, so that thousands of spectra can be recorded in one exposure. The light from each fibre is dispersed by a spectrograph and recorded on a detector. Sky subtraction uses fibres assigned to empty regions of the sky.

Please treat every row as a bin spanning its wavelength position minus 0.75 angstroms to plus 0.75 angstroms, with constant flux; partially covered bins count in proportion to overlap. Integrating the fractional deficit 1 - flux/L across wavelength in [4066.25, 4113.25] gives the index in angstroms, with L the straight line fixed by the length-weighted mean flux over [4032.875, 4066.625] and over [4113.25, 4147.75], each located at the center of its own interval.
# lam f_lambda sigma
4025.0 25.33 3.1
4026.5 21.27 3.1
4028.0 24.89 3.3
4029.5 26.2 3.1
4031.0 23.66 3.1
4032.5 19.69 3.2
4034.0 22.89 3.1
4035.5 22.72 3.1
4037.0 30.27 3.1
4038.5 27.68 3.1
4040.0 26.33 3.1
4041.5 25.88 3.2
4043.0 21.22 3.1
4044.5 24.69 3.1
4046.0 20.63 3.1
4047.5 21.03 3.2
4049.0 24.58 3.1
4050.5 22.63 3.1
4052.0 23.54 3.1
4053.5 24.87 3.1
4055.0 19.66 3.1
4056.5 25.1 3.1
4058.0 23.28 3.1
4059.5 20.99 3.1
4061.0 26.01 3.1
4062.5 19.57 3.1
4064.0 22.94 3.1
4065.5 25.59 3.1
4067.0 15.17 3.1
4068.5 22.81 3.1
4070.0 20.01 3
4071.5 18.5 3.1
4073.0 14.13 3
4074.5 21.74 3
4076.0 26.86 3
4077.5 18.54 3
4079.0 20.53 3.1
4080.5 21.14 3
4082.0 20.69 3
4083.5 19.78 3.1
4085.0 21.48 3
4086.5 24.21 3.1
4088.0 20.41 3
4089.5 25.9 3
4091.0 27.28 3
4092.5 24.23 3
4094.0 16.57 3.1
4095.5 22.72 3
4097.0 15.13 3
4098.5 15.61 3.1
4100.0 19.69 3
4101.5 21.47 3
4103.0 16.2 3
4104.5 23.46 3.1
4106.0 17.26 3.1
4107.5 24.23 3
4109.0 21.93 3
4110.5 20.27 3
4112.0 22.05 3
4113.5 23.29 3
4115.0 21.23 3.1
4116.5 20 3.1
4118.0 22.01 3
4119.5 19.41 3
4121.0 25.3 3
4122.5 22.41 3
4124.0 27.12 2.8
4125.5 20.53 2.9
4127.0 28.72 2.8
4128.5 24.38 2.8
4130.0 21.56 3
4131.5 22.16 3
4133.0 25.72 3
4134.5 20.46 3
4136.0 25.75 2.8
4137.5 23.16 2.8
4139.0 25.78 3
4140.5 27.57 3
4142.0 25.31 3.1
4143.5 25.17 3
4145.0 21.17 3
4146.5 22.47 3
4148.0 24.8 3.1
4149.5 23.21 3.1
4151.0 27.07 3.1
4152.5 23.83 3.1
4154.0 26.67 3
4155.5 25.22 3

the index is 5.8 angstroms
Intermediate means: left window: 23.6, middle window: 20.7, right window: 23.5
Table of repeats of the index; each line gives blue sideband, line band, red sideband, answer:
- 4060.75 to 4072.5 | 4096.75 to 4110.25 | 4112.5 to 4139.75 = 1.67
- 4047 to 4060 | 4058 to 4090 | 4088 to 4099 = 1.03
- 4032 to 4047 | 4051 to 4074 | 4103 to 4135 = 2.15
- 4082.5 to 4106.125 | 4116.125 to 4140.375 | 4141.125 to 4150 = -0.85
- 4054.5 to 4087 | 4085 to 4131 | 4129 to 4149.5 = 1.83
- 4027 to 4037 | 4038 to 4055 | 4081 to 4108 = -0.39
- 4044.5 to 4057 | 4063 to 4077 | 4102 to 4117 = 0.90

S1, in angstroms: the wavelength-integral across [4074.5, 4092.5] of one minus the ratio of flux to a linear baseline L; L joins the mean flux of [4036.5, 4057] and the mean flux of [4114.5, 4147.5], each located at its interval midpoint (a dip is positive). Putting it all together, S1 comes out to 1.0 angstroms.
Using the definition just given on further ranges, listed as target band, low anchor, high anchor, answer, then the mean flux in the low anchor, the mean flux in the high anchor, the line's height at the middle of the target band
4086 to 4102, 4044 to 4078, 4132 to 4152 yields 1.2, 21.9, 24.4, 22.9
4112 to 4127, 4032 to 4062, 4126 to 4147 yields 0.9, 23.7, 24.2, 24.1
